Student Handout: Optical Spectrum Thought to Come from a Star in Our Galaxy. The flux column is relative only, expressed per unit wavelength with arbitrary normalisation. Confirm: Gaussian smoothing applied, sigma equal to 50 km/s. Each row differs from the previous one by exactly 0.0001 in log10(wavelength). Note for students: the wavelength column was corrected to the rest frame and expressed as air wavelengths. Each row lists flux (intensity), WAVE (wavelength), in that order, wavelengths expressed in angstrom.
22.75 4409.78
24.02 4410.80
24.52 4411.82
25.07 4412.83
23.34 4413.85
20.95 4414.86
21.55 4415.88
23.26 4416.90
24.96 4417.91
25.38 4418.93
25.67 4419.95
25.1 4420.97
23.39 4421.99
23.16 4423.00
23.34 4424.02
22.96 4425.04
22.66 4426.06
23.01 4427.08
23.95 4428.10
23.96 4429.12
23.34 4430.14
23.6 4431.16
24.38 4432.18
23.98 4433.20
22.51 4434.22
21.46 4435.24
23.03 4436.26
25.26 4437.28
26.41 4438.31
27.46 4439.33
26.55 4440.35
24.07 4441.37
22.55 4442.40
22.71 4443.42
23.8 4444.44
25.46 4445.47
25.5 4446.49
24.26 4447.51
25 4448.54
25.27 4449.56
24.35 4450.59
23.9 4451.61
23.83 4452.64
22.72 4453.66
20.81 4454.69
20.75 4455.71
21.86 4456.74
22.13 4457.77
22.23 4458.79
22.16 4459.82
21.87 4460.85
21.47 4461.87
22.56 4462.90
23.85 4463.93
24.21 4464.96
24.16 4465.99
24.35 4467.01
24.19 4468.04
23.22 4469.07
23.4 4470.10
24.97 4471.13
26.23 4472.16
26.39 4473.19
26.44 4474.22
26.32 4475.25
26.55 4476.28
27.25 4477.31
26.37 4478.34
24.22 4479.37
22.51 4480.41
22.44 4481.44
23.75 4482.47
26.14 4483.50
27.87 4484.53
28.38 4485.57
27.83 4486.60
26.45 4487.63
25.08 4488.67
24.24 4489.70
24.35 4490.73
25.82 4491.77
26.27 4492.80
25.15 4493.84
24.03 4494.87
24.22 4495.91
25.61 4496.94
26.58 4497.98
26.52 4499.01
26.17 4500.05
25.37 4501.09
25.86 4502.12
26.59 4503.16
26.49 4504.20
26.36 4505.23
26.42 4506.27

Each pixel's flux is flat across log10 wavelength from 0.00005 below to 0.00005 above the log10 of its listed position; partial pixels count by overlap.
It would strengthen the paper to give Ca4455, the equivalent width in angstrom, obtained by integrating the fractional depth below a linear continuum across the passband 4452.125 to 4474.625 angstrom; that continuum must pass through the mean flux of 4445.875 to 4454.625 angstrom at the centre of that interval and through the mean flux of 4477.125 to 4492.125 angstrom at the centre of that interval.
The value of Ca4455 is 1.2 angstrom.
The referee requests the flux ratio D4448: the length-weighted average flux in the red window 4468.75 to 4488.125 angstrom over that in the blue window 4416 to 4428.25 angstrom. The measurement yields 1.08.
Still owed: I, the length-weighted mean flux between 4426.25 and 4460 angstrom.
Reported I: 23.7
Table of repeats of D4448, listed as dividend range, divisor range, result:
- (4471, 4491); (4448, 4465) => 1.13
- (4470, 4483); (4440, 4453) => 1.03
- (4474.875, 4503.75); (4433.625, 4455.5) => 1.06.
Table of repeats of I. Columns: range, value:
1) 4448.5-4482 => 23.9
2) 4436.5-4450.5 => 24.9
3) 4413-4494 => 24.2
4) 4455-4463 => 21.8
